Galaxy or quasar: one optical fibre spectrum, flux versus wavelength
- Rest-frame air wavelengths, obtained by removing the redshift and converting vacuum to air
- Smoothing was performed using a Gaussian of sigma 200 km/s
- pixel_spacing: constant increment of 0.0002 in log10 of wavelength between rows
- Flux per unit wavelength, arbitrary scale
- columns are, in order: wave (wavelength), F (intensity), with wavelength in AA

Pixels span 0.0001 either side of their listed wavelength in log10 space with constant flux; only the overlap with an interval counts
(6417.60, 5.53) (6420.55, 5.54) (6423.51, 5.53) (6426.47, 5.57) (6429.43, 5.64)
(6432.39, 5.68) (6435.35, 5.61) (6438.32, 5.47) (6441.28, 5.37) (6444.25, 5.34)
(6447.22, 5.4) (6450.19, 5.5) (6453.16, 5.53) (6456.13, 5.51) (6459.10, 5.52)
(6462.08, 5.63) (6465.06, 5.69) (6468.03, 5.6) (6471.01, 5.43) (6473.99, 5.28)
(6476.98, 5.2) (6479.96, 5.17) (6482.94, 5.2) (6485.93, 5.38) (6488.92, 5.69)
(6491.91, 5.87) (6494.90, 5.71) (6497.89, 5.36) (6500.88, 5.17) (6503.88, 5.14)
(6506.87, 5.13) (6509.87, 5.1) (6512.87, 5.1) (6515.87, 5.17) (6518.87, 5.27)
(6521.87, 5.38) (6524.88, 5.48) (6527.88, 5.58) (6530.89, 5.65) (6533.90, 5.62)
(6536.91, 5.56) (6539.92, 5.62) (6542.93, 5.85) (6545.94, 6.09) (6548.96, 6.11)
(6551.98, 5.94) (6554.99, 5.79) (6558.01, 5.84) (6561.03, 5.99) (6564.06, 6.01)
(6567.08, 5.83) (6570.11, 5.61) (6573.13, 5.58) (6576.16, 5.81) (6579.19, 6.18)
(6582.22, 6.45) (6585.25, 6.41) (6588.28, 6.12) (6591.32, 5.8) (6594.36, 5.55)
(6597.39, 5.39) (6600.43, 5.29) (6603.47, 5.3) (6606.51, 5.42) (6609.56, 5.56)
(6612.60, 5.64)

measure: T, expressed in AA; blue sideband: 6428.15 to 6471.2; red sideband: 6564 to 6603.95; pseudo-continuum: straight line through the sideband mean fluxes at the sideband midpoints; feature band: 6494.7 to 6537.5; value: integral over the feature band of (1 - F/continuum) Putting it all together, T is 2.5 AA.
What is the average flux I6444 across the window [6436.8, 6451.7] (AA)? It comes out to 5.42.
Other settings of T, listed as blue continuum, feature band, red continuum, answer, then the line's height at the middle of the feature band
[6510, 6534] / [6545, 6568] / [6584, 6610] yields -1.89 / 5.5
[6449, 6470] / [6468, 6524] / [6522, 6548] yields 2.89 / 5.62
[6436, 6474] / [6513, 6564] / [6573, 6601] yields 0.61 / 5.74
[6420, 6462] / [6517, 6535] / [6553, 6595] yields 0.92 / 5.78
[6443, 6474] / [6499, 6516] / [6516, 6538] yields 1.09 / 5.49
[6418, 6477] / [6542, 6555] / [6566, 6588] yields -0.20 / 5.89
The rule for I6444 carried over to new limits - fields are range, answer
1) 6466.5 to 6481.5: 5.34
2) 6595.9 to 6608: 5.35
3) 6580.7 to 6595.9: 6.07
